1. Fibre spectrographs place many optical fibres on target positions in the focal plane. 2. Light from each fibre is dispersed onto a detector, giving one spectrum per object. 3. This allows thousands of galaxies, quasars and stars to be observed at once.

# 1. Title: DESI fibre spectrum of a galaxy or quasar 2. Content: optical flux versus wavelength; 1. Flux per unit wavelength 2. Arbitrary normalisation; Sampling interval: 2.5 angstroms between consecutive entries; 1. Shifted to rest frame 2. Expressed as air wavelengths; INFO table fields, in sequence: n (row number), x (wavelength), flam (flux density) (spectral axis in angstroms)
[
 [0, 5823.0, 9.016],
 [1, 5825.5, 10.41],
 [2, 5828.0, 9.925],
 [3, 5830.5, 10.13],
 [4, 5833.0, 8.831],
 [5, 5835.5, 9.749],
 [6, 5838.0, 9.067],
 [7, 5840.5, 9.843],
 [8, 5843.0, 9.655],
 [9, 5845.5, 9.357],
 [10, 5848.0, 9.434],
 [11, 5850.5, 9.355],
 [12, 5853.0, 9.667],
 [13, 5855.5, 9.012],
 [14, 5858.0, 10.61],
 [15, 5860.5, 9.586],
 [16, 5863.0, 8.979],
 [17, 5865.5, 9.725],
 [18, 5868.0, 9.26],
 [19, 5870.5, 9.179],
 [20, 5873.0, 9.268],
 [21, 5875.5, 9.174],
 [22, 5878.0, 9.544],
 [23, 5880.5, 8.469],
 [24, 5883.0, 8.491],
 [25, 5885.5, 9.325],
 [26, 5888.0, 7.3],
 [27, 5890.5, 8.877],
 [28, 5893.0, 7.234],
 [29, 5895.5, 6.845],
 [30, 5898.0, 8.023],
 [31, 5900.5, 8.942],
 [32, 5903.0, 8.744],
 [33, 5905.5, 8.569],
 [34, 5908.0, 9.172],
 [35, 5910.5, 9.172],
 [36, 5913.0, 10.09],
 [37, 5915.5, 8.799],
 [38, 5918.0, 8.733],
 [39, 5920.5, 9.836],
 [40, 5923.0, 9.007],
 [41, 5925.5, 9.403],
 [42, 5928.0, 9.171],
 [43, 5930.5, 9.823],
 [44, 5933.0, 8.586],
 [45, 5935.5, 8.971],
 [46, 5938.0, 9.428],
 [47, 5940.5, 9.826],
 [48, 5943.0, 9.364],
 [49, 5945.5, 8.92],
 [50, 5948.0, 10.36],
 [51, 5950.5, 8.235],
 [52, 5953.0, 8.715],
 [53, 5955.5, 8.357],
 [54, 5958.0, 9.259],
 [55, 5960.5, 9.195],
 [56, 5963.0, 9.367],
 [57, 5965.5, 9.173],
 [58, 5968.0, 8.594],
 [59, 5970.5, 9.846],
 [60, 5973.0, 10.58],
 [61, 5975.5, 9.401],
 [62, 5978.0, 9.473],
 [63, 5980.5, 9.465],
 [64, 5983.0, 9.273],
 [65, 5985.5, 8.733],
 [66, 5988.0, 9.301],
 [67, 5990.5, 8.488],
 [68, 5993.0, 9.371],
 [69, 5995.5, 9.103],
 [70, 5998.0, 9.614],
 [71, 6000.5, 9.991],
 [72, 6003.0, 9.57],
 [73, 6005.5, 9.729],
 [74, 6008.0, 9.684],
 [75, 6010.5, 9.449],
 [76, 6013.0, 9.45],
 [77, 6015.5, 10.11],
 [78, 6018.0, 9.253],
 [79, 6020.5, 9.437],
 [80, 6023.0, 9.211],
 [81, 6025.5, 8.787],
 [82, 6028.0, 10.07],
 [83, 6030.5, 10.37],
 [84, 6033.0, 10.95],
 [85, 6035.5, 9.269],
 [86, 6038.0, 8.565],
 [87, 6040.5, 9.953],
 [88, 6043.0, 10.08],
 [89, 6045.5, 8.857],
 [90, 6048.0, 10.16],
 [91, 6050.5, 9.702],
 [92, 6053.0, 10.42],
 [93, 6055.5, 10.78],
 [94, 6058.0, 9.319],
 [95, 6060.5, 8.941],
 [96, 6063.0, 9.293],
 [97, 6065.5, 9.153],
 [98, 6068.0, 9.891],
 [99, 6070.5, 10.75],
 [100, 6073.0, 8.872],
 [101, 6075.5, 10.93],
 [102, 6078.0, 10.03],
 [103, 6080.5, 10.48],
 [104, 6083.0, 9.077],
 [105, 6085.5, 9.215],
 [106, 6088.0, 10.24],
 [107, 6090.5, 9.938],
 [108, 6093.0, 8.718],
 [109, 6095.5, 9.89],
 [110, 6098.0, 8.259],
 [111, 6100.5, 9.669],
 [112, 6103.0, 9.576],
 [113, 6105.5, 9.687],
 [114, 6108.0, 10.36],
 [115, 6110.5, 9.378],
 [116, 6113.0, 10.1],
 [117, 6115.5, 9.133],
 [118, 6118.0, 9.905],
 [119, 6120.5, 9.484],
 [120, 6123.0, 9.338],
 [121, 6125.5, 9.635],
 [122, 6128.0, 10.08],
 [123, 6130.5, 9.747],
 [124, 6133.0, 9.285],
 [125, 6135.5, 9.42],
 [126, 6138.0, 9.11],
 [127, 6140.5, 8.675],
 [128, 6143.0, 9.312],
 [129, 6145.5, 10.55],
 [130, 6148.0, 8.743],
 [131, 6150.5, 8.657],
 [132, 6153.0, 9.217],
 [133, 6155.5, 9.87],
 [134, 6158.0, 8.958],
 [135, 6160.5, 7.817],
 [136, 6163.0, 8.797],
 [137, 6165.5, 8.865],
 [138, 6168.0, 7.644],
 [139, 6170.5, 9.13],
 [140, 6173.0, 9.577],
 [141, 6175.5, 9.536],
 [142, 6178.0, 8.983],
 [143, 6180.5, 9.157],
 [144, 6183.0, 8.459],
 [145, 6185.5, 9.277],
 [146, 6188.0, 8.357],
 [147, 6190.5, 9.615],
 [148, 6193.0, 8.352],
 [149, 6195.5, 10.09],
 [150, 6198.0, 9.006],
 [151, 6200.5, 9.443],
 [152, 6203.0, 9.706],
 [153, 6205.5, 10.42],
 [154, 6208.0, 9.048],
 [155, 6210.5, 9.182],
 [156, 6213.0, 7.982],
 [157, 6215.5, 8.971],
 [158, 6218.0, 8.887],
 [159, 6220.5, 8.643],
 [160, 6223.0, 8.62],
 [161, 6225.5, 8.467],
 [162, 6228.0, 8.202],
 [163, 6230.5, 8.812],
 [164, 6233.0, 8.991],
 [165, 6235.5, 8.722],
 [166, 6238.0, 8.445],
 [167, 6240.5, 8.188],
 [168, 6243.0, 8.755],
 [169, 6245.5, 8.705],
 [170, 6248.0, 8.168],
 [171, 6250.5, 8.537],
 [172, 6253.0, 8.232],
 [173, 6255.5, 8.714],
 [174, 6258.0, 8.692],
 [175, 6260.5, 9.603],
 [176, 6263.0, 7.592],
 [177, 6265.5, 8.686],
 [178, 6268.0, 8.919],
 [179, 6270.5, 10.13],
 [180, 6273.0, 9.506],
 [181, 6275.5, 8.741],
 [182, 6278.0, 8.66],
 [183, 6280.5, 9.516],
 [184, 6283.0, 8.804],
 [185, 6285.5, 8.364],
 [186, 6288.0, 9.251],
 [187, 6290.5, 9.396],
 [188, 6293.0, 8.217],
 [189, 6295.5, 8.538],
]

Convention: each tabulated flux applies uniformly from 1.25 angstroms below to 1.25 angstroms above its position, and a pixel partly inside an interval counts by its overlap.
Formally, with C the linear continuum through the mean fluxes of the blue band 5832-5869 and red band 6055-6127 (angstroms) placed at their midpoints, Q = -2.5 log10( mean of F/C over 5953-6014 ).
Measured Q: 0.03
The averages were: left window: 9.48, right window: 9.65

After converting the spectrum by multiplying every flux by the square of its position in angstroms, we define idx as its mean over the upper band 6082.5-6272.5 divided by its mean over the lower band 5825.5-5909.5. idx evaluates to 1.1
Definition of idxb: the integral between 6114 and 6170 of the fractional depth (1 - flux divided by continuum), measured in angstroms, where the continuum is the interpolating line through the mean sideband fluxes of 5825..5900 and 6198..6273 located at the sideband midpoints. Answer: -1.9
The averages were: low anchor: 9.13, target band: 9.2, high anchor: 8.82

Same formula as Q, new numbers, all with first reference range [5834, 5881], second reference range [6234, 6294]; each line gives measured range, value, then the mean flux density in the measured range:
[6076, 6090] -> -0.093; 9.88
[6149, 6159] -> -0.026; 9.17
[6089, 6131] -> -0.065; 9.58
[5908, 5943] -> 0.003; 9.29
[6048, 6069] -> -0.070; 9.71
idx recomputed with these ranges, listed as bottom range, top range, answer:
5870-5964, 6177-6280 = 1.10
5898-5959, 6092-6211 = 1.09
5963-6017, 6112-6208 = 1.03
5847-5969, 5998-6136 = 1.13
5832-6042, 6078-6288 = 1.07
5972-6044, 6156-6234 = 1.00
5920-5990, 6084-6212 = 1.07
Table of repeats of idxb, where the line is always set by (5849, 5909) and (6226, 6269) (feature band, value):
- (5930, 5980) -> -2.5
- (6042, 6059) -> -2.3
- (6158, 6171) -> 0.3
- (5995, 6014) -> -1.7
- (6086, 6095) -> -0.9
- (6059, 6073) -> -1.3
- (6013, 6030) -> -1.4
